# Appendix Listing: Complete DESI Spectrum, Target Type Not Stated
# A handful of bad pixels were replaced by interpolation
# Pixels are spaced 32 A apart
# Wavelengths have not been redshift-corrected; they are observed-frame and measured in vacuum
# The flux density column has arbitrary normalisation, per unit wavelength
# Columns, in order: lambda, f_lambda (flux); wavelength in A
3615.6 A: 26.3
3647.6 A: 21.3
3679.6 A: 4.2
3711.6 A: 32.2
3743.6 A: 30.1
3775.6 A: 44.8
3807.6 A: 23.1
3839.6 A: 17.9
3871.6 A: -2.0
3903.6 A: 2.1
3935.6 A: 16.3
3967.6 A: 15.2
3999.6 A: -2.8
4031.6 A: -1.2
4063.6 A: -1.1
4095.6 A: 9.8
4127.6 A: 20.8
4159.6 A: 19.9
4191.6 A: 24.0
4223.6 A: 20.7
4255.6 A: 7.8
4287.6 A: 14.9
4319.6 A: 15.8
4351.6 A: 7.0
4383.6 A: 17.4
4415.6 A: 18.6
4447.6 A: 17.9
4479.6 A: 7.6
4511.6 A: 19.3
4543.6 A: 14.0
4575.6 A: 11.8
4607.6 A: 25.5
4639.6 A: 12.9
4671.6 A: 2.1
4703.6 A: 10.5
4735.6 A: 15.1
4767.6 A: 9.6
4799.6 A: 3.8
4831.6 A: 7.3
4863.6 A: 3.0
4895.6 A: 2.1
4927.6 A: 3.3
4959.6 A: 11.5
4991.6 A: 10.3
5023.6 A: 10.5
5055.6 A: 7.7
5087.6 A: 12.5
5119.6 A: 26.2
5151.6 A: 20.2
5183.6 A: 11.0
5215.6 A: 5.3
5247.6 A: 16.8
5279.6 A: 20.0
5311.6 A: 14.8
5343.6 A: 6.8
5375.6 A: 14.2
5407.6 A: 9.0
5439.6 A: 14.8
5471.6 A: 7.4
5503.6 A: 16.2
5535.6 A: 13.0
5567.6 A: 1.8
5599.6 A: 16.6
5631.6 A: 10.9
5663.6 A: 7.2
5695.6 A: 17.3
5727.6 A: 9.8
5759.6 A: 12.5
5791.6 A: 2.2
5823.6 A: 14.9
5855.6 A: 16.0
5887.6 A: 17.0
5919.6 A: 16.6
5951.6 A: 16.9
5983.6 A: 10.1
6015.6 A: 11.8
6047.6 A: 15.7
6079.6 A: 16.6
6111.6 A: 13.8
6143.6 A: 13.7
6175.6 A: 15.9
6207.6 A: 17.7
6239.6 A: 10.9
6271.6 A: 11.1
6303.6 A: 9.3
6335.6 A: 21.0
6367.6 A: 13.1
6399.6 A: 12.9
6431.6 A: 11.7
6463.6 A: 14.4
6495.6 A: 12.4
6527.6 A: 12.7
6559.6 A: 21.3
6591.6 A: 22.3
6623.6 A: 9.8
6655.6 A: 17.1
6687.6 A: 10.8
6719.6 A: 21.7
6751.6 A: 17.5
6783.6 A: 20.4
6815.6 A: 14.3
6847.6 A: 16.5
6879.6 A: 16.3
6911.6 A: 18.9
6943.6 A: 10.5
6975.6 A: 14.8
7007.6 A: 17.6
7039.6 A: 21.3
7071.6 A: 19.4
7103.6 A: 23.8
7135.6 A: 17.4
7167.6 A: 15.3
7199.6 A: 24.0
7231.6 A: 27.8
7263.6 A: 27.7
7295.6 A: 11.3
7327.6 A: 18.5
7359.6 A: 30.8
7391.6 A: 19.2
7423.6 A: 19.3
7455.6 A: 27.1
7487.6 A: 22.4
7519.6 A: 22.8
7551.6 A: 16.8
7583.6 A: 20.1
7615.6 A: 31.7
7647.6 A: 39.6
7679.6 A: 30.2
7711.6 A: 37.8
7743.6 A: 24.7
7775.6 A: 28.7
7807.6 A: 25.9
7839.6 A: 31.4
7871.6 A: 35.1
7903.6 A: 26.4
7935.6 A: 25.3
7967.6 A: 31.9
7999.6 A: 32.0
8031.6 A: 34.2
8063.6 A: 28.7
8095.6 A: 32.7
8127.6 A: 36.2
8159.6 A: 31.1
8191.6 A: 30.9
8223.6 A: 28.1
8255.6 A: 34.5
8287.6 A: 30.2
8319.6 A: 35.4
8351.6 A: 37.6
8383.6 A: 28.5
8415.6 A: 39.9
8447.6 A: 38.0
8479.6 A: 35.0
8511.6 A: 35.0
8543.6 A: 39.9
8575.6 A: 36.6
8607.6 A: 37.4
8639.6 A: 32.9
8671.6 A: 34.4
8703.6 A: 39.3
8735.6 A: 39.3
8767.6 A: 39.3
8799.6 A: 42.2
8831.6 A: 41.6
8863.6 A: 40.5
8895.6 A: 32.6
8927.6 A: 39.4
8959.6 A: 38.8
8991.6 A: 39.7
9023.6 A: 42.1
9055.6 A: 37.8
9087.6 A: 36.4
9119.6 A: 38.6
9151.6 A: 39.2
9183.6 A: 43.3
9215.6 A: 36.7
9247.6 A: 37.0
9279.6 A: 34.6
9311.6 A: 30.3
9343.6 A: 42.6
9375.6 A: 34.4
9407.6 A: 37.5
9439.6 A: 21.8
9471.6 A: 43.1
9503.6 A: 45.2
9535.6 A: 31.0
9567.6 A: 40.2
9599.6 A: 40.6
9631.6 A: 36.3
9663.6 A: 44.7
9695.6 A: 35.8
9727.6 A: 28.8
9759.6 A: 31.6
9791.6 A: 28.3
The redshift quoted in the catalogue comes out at 0.91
